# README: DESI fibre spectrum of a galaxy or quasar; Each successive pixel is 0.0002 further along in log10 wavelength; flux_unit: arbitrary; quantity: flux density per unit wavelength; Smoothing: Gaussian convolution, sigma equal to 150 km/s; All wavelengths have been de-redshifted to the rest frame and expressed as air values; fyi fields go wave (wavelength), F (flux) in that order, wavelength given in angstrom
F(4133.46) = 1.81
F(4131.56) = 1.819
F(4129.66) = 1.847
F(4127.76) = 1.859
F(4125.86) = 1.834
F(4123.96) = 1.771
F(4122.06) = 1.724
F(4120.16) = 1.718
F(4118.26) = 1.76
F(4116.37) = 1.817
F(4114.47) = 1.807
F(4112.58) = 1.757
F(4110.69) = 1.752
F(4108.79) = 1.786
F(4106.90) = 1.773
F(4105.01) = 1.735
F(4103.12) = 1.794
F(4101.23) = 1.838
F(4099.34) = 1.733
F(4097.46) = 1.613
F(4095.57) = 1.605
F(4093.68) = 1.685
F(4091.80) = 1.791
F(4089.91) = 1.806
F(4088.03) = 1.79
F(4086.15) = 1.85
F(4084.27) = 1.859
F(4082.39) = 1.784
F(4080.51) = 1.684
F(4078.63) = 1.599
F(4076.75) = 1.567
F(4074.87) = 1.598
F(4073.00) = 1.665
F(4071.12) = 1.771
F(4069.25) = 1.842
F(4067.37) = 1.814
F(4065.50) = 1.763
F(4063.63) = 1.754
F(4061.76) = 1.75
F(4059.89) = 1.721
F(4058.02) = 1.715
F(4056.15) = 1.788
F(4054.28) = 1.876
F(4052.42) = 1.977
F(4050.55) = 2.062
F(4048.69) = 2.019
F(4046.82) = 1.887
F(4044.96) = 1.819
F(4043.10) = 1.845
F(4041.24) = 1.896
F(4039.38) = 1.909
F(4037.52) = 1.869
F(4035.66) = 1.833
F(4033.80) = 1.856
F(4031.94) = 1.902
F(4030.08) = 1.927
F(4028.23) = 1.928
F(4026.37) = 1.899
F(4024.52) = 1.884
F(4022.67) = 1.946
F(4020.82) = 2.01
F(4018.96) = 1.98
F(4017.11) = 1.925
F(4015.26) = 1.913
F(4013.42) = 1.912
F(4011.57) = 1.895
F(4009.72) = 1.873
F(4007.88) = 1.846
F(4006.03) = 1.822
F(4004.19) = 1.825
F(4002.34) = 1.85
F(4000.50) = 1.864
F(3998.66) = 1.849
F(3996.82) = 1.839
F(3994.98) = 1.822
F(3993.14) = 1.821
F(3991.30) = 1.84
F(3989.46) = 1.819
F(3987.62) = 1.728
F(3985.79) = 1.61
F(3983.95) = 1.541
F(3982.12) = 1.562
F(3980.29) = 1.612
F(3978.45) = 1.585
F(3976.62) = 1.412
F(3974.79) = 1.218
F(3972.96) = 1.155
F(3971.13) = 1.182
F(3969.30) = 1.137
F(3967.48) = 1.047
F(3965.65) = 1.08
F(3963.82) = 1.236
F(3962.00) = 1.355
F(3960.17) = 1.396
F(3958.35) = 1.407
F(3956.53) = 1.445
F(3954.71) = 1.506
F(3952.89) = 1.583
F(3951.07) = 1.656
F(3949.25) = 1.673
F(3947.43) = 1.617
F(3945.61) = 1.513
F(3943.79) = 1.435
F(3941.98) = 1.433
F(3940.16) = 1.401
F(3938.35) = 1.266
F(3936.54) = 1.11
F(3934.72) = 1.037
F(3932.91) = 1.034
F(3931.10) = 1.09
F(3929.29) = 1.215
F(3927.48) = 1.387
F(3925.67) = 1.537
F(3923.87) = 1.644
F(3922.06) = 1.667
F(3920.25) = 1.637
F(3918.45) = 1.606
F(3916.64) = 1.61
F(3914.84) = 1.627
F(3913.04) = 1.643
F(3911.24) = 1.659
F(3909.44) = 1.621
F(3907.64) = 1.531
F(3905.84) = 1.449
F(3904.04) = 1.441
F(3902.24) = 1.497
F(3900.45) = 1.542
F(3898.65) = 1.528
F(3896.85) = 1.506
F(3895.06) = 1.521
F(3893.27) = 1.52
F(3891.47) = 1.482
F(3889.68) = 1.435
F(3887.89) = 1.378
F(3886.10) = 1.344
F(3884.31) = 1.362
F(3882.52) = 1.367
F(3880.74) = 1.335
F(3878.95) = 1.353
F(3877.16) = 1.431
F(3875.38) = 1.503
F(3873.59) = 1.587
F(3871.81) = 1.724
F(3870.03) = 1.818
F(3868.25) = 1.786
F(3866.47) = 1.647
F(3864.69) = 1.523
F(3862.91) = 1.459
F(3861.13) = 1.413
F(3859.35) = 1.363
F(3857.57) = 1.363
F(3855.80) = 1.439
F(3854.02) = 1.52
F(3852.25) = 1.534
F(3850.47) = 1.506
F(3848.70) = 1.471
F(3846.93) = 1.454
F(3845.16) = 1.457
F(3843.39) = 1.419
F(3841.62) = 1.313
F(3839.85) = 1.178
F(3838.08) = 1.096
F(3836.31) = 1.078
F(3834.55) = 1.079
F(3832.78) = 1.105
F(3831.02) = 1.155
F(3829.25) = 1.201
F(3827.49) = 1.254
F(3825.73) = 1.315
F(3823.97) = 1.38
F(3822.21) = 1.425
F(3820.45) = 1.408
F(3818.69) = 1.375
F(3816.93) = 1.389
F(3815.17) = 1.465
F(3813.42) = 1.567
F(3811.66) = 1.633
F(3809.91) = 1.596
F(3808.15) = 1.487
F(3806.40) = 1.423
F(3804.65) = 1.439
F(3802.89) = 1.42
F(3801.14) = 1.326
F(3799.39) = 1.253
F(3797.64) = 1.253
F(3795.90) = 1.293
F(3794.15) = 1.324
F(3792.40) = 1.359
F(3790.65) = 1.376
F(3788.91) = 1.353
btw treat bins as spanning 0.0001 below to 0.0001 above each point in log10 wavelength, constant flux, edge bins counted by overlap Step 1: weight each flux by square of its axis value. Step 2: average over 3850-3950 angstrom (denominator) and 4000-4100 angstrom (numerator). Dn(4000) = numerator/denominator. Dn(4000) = 1.33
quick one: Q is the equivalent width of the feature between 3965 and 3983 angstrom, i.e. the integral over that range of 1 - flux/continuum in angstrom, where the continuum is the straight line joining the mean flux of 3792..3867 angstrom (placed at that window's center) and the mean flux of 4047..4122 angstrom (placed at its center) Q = 3.35 angstrom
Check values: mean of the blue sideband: 1.37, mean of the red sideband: 1.77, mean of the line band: 1.3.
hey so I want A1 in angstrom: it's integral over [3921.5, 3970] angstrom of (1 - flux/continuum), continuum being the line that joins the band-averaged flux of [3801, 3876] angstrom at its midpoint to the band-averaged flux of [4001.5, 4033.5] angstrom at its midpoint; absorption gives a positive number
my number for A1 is 9.7 angstrom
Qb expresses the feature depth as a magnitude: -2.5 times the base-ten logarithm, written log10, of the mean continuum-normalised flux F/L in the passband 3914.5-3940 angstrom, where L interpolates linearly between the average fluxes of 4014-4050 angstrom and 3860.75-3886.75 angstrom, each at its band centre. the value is 0.19 mag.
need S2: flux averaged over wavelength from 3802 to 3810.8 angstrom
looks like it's 1.47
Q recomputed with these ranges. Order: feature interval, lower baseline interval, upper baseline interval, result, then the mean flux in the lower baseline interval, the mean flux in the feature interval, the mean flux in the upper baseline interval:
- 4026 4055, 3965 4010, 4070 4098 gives -4.29 angstrom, 1.6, 1.91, 1.71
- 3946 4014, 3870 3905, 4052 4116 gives 1.08 angstrom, 1.48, 1.58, 1.75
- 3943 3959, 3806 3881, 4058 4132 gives 0.23 angstrom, 1.42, 1.54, 1.75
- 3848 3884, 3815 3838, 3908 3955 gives -4.35 angstrom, 1.27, 1.5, 1.47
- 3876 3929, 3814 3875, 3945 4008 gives -1.15 angstrom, 1.41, 1.5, 1.55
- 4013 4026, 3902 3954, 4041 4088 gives -1.93 angstrom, 1.47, 1.94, 1.79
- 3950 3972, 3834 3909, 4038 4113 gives 3.53 angstrom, 1.45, 1.34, 1.78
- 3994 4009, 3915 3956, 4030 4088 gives -1.84 angstrom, 1.44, 1.84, 1.81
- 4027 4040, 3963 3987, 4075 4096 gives -2.89 angstrom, 1.34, 1.89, 1.73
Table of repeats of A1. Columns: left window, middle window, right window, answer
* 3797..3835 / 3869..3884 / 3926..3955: -1.6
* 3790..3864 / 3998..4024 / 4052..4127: -4.0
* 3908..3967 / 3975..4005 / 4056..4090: -3.0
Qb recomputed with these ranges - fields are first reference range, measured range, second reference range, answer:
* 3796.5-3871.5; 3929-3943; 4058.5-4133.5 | 0.27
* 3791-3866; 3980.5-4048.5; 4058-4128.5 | -0.13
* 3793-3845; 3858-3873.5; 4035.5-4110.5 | -0.12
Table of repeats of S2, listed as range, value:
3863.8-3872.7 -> 1.7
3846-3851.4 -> 1.48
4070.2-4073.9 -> 1.72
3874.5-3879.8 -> 1.43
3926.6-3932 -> 1.23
